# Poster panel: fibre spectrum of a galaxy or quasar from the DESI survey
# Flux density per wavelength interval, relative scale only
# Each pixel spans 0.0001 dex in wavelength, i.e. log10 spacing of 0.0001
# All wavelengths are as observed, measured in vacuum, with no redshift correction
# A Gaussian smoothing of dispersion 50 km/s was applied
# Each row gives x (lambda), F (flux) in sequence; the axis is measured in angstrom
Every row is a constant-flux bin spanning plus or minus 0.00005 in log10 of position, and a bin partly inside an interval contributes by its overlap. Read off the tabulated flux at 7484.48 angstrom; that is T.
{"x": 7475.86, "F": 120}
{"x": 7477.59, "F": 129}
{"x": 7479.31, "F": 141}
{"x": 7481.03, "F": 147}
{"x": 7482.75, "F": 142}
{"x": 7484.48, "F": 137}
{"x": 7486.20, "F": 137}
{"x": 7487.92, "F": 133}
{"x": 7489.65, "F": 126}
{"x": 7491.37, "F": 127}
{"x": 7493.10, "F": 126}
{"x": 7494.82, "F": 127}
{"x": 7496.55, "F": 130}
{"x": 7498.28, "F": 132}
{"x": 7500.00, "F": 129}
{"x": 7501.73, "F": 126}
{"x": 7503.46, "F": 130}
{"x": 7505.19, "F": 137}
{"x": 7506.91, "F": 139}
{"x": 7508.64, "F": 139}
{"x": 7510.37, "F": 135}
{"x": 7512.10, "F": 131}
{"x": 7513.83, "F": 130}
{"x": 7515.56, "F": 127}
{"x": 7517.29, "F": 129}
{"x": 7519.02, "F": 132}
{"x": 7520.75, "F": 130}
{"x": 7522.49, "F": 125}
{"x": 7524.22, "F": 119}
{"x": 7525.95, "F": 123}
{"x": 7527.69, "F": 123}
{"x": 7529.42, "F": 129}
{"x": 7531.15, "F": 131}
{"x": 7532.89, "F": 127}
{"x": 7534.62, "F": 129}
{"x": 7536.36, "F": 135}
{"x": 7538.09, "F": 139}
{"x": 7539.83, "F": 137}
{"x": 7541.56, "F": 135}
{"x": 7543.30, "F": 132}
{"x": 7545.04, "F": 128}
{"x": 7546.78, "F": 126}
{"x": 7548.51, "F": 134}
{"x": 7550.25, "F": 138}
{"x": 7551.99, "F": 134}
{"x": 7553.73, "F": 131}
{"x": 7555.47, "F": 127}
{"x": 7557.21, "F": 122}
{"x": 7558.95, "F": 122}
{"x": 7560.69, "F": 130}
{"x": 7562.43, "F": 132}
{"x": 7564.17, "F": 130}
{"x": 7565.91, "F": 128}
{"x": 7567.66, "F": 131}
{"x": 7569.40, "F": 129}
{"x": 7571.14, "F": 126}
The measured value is 137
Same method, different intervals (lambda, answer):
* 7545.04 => 128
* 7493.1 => 126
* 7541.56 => 135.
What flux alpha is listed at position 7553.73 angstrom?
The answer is 131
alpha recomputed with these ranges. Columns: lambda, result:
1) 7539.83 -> 137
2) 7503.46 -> 130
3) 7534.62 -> 129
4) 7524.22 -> 119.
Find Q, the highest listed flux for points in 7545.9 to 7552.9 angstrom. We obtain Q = 138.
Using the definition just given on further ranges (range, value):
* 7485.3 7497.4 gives 137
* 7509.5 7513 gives 135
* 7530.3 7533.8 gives 131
